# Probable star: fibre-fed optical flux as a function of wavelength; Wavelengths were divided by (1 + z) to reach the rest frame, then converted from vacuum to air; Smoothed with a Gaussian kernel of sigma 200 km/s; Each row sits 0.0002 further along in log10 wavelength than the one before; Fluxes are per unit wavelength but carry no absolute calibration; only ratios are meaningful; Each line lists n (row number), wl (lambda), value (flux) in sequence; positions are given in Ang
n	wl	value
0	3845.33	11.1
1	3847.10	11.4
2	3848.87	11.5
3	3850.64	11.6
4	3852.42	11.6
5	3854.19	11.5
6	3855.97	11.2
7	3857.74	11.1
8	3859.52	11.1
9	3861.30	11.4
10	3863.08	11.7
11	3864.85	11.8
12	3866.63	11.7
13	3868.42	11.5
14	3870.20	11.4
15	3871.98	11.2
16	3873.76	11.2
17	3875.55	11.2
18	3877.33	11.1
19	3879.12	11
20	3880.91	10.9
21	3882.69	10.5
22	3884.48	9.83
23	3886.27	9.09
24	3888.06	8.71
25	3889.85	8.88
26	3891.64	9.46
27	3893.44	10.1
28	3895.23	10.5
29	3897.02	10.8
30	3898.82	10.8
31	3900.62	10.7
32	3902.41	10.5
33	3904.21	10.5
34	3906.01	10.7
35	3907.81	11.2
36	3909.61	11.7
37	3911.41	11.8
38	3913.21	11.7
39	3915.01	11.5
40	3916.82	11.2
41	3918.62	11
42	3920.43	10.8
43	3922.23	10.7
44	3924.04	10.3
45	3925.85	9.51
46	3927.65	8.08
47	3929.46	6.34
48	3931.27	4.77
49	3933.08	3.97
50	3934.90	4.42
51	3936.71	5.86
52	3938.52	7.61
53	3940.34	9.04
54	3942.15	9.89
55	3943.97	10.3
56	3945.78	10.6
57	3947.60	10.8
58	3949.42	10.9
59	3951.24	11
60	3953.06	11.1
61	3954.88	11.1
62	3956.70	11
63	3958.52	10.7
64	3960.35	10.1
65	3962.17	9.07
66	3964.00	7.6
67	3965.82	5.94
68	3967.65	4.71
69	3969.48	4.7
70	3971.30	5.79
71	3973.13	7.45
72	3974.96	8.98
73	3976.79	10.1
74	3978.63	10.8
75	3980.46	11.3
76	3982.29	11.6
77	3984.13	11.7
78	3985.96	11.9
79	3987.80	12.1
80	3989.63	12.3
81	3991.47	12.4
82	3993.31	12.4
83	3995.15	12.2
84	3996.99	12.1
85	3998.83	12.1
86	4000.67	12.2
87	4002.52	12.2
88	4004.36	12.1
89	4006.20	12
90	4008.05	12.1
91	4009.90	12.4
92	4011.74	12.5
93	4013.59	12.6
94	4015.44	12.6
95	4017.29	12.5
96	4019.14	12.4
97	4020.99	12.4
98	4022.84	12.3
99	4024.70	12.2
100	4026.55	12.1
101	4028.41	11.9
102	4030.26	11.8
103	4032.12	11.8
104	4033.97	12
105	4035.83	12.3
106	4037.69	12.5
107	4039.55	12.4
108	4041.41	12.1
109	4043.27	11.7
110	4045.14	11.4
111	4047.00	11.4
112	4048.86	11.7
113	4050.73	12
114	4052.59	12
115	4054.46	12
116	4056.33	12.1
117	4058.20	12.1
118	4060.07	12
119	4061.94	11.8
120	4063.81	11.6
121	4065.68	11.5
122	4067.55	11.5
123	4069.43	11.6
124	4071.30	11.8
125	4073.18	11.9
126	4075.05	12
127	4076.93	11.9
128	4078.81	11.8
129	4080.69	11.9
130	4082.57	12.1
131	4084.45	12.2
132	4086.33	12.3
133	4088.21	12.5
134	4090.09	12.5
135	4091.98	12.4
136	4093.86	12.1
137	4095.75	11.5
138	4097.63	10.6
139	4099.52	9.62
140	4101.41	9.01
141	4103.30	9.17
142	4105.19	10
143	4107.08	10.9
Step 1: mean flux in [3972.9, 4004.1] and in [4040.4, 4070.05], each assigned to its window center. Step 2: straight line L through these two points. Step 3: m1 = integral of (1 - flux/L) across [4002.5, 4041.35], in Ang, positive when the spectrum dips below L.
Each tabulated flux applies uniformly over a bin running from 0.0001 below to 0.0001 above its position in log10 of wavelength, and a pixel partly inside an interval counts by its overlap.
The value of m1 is -2.0 Ang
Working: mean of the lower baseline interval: 11.5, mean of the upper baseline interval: 11.8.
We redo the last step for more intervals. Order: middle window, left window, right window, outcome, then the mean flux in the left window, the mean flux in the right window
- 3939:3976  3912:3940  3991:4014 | 3.53 Ang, 8.56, 12.2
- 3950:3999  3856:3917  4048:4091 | 5.68 Ang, 10.8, 11.9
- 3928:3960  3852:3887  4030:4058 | 7.45 Ang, 11.1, 12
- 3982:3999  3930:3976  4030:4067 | -4.18 Ang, 8.29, 11.9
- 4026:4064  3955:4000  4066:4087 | -2.22 Ang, 10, 11.9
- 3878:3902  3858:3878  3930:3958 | 1.18 Ang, 11.4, 8.82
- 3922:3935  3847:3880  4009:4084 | 4.87 Ang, 11.4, 12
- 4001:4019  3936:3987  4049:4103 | -3.44 Ang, 9.36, 11.7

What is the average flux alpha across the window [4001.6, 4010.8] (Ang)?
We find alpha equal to 12.2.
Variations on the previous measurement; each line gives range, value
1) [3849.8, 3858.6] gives 11.4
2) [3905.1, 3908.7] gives 10.9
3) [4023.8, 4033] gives 12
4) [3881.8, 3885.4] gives 10.2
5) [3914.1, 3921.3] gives 11.1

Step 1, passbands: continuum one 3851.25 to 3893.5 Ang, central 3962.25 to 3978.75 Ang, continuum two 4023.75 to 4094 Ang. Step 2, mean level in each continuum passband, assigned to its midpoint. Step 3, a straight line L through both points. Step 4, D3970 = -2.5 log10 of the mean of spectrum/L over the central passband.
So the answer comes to 0.492 mag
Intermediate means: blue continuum 10.8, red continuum 12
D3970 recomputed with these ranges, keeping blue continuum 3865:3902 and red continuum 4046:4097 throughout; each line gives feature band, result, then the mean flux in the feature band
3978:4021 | -0.07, 12.1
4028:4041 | -0.04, 12.1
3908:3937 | 0.19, 9.09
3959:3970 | 0.47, 7.24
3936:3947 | 0.22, 8.99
